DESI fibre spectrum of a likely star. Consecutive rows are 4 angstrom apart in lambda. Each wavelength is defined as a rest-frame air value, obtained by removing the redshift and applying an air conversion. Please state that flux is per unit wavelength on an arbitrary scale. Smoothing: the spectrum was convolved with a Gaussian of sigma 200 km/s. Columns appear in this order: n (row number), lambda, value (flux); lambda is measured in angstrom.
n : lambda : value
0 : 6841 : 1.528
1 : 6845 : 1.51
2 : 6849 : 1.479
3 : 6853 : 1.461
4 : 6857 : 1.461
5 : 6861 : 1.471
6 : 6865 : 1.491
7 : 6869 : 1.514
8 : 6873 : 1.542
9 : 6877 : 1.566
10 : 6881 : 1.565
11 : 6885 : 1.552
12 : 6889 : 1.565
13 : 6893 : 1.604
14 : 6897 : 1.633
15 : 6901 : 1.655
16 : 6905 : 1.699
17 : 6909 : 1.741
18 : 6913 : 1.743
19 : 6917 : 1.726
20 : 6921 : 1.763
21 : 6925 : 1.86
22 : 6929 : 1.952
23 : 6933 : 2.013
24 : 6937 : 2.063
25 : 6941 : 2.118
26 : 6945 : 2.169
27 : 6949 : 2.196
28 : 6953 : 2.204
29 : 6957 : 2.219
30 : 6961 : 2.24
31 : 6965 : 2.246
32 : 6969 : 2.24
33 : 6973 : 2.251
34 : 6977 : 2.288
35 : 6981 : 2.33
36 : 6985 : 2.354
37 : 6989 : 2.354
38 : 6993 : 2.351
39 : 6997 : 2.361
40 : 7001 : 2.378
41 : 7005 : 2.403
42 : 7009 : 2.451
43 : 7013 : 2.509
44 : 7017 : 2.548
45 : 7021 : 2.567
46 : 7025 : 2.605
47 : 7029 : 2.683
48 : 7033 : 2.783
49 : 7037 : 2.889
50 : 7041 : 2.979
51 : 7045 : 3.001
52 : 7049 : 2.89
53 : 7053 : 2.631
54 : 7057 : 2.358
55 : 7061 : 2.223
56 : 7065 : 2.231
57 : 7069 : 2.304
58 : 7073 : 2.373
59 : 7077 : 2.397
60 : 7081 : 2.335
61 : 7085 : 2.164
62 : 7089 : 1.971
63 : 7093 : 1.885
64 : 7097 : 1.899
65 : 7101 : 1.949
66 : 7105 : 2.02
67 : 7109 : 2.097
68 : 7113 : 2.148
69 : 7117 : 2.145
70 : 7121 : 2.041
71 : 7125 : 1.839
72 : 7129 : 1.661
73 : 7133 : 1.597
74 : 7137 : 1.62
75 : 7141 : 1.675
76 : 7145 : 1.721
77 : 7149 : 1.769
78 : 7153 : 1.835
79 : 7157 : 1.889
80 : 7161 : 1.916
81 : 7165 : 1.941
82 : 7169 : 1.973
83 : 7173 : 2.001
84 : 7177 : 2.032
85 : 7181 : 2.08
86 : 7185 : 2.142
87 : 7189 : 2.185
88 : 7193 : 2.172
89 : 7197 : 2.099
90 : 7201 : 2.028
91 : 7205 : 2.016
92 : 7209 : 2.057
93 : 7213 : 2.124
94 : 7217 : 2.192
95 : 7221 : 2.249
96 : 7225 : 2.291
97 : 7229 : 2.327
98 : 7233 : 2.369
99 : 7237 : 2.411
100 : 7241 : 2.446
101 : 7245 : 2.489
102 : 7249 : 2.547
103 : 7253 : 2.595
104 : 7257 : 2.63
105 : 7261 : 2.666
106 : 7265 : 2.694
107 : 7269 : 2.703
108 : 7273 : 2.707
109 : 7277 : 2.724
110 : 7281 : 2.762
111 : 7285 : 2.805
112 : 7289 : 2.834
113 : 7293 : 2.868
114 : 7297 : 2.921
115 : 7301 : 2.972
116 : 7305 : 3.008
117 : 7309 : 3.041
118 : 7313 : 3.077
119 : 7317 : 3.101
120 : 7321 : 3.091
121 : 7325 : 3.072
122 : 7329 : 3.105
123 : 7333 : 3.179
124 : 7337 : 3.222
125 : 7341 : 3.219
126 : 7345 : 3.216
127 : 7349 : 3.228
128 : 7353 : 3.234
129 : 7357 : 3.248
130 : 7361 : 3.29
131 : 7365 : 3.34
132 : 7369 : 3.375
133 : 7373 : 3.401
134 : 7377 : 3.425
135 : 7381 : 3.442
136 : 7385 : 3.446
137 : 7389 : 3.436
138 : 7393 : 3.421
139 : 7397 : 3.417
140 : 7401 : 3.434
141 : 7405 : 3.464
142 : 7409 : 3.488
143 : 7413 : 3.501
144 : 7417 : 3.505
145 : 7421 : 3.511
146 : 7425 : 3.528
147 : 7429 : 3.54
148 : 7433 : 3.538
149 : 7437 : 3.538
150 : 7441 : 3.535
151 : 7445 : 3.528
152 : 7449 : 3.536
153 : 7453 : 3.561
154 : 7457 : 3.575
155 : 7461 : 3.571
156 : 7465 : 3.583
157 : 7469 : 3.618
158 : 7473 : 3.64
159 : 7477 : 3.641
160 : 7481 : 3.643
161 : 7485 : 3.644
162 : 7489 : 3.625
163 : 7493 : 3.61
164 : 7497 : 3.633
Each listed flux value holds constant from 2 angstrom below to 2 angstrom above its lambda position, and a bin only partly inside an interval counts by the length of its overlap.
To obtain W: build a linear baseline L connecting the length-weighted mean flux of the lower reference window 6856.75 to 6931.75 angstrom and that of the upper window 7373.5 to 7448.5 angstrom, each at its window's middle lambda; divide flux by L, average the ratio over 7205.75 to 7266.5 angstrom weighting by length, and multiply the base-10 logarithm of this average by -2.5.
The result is 0.19 mag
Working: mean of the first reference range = 1.64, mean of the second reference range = 3.48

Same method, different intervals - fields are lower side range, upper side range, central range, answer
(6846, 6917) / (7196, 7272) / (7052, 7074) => -0.178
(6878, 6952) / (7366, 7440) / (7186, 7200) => 0.273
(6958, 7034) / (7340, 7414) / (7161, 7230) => 0.354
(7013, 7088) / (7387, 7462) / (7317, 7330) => 0.054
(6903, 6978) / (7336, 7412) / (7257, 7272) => 0.131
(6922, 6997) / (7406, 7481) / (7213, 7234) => 0.280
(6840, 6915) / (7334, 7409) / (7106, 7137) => 0.265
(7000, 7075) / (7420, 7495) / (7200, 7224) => 0.372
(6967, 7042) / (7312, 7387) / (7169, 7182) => 0.377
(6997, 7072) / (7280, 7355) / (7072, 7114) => 0.258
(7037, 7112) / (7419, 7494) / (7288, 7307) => 0.048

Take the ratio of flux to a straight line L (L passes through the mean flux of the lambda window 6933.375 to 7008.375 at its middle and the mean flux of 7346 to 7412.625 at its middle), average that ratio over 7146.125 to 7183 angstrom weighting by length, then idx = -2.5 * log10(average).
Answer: 0.40 mag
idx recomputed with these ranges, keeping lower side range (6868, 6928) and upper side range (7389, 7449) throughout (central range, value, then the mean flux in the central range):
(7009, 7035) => -0.24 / 2.6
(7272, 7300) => 0.08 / 2.81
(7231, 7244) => 0.18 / 2.41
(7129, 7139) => 0.47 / 1.62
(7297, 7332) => 0.03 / 3.05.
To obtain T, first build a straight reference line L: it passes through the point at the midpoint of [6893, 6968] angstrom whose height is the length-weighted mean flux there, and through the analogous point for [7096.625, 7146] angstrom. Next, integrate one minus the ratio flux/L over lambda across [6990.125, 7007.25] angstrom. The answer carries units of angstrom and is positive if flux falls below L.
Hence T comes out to -3.97 angstrom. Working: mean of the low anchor 1.95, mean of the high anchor 1.88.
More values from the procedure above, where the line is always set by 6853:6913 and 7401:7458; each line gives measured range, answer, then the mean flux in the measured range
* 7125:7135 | 3.19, 1.67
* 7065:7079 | -0.56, 2.34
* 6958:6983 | -4.97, 2.26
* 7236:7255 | 2.42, 2.5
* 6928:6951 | -4.04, 2.09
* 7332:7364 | -0.04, 3.23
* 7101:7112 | 1.51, 2.05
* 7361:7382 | -0.44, 3.38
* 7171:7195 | 4.93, 2.1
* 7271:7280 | 0.77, 2.72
